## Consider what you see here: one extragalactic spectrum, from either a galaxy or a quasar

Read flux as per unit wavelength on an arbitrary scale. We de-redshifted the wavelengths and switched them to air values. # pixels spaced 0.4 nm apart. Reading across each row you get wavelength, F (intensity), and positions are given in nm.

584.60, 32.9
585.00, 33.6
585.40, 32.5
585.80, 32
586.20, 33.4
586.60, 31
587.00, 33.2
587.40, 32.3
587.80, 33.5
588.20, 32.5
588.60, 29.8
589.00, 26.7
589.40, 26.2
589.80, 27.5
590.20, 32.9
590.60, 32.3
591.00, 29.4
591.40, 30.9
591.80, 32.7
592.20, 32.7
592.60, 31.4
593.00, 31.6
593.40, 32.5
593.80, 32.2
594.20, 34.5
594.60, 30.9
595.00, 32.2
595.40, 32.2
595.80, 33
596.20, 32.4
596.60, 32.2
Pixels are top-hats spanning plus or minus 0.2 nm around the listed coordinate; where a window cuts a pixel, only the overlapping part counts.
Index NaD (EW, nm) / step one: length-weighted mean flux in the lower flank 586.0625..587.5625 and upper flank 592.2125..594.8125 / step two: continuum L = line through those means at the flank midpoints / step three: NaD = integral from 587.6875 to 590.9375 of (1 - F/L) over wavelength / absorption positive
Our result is 0.23 nm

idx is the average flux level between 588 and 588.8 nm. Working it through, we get 31.1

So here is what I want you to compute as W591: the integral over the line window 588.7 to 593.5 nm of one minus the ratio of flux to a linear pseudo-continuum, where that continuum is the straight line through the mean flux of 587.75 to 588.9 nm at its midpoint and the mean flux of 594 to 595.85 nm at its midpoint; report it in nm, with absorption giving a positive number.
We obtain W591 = 0.20 nm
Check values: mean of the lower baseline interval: 31.3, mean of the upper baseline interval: 32.5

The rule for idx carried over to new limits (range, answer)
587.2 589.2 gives 31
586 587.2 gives 32.5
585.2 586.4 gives 32.6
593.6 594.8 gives 32.5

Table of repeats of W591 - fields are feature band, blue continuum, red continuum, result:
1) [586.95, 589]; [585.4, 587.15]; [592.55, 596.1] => 0.046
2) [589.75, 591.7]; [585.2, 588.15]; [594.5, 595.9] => 0.084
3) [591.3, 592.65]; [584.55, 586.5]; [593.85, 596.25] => 0.023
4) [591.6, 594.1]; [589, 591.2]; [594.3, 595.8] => -0.111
